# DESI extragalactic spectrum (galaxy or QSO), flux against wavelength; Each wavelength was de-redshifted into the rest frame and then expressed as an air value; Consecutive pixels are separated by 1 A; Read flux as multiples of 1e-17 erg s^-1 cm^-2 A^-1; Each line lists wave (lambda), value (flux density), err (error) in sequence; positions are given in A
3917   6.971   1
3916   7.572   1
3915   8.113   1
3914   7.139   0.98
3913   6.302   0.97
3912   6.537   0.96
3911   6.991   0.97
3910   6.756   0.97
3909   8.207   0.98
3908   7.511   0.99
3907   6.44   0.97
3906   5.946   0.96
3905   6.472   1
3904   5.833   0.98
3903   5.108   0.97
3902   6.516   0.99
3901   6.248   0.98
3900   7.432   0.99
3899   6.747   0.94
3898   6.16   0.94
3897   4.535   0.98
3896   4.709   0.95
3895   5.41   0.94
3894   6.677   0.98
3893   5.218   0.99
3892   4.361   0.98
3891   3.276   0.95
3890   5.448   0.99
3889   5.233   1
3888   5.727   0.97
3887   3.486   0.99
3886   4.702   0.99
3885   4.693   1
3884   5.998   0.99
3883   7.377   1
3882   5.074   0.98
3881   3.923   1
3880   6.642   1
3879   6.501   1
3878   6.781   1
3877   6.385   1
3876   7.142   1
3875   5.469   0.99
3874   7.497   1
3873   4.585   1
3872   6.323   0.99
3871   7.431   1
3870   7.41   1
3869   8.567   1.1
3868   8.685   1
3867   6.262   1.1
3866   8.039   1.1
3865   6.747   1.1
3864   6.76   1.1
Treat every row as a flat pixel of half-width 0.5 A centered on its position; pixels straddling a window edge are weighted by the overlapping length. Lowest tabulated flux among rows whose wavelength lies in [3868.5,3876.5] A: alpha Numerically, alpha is 4.585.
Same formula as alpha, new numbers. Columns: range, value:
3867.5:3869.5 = 8.567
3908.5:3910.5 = 6.756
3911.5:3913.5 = 6.302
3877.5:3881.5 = 3.923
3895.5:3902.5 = 4.535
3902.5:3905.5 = 5.108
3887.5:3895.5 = 3.276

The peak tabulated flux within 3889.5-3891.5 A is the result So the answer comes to 5.448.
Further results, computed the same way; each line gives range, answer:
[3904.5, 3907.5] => 6.472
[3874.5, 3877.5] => 7.142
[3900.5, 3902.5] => 6.516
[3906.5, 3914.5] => 8.207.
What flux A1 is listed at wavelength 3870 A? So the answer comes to 7.41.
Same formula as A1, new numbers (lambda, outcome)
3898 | 6.16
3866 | 8.039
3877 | 6.385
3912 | 6.537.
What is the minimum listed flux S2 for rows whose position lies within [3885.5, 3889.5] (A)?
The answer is 3.486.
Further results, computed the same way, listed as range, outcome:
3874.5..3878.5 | 5.469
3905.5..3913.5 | 5.946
